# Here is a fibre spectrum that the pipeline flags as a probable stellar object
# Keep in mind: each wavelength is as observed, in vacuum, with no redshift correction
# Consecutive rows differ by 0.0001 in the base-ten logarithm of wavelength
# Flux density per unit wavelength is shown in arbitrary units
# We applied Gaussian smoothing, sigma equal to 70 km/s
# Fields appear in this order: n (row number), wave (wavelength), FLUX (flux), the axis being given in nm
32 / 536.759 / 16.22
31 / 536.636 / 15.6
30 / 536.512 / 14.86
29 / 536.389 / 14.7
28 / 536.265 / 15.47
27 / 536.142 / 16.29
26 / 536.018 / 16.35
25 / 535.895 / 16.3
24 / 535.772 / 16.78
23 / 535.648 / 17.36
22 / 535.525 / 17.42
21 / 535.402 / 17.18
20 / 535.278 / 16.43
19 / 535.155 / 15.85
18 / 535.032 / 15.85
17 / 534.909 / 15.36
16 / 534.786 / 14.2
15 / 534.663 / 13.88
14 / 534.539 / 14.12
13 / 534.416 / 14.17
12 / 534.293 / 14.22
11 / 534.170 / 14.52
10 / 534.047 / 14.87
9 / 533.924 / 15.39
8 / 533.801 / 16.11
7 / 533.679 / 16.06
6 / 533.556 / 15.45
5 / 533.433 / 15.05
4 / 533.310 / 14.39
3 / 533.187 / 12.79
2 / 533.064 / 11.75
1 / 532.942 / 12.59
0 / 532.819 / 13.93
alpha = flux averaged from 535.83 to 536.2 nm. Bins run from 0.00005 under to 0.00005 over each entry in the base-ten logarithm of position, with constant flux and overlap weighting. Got 16.3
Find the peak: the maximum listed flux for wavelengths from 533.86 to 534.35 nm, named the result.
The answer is 15.39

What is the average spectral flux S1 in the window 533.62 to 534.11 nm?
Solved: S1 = 15.6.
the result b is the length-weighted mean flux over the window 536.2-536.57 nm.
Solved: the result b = 15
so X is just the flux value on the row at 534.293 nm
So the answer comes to 14.22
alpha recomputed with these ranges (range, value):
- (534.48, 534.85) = 14.1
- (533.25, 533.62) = 15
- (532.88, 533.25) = 12.4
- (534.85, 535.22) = 15.7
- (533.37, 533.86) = 15.7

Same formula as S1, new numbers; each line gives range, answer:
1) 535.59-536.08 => 16.7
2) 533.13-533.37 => 13.6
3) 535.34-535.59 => 17.3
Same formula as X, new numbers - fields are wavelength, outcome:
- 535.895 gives 16.3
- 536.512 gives 14.86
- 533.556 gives 15.45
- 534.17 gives 14.52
